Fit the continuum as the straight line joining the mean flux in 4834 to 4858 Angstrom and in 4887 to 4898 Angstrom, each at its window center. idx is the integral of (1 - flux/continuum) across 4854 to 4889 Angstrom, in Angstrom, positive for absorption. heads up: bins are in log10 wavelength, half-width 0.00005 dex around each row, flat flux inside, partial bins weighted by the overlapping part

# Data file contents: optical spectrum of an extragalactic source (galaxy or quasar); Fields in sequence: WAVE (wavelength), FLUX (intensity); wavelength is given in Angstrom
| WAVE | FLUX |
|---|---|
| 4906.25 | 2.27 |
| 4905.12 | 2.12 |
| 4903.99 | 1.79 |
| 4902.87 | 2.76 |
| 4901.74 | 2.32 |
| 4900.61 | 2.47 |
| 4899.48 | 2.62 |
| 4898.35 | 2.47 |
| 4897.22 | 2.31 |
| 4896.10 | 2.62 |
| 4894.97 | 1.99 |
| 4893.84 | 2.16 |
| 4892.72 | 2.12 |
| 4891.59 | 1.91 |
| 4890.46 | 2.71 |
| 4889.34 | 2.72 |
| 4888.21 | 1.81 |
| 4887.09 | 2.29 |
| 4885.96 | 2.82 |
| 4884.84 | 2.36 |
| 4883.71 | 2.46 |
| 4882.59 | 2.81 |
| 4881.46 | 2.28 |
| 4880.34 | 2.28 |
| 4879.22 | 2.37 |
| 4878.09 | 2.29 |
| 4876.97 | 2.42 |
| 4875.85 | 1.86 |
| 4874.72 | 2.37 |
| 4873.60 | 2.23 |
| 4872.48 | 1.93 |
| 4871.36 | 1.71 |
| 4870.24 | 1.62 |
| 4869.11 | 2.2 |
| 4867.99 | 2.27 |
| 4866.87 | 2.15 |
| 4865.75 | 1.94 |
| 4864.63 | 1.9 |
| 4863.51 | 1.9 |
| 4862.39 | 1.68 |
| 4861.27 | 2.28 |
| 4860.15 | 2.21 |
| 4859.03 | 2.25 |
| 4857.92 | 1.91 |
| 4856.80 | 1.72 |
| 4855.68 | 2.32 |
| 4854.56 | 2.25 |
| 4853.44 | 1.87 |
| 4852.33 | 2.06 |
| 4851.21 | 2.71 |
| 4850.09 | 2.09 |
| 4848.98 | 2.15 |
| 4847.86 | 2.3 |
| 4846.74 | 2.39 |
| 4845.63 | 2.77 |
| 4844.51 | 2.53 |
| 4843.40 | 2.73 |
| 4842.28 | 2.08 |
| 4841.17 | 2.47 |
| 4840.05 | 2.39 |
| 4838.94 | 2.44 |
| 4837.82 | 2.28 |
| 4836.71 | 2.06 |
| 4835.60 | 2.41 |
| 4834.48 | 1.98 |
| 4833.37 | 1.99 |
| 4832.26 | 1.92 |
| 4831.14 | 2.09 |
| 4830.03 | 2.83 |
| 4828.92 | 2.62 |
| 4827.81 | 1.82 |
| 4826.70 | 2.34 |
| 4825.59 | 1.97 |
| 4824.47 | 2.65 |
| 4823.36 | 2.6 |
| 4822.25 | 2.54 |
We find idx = 1.7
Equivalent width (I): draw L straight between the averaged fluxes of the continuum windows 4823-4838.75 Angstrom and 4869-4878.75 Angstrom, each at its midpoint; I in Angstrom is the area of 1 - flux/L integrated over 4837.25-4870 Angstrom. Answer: -0.8 Angstrom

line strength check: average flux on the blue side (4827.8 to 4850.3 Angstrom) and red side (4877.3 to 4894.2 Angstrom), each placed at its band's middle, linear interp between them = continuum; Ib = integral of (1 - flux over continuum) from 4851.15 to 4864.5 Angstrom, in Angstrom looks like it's 1.5 Angstrom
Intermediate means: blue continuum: 2.32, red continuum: 2.36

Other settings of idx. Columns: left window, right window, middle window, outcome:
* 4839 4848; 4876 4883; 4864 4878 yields 1.9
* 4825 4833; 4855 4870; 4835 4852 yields -1.9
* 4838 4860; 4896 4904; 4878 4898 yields 0.5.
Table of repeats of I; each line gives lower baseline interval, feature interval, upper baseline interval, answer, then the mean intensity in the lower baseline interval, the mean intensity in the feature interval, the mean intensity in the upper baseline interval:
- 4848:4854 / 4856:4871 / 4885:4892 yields 1.66 Angstrom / 2.19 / 2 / 2.39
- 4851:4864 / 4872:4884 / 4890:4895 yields -0.87 Angstrom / 2.08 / 2.3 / 2.19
